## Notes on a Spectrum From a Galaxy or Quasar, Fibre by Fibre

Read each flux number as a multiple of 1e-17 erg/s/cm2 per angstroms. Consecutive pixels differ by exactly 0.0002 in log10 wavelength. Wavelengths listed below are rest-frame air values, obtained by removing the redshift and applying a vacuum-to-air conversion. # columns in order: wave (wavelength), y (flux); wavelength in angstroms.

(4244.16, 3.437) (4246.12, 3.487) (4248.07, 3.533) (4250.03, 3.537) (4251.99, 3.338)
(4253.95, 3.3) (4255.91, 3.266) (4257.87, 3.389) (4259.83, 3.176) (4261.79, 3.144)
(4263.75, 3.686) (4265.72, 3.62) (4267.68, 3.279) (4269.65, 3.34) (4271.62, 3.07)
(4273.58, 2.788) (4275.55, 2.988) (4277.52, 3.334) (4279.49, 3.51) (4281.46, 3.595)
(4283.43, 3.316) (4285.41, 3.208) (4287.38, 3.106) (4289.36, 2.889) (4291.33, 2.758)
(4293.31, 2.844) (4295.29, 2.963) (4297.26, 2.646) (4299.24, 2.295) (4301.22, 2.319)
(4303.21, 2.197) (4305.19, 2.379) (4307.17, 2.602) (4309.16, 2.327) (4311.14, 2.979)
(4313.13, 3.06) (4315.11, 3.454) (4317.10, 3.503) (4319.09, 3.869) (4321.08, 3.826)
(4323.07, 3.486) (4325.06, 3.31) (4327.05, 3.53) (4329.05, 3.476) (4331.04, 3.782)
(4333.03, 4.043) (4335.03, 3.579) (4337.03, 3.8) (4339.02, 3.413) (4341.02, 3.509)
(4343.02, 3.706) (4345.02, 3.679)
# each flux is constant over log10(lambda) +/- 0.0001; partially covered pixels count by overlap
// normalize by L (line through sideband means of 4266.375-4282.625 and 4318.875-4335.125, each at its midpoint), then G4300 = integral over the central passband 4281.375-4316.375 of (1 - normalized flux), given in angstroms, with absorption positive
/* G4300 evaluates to 6.3 angstroms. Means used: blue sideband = 3.25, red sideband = 3.65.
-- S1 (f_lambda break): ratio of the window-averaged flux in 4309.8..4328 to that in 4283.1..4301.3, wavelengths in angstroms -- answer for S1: 1.2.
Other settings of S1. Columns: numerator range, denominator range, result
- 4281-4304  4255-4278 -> 0.87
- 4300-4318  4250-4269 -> 0.82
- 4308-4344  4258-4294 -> 1.08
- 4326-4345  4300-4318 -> 1.33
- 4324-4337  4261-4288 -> 1.10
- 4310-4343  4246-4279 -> 1.07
